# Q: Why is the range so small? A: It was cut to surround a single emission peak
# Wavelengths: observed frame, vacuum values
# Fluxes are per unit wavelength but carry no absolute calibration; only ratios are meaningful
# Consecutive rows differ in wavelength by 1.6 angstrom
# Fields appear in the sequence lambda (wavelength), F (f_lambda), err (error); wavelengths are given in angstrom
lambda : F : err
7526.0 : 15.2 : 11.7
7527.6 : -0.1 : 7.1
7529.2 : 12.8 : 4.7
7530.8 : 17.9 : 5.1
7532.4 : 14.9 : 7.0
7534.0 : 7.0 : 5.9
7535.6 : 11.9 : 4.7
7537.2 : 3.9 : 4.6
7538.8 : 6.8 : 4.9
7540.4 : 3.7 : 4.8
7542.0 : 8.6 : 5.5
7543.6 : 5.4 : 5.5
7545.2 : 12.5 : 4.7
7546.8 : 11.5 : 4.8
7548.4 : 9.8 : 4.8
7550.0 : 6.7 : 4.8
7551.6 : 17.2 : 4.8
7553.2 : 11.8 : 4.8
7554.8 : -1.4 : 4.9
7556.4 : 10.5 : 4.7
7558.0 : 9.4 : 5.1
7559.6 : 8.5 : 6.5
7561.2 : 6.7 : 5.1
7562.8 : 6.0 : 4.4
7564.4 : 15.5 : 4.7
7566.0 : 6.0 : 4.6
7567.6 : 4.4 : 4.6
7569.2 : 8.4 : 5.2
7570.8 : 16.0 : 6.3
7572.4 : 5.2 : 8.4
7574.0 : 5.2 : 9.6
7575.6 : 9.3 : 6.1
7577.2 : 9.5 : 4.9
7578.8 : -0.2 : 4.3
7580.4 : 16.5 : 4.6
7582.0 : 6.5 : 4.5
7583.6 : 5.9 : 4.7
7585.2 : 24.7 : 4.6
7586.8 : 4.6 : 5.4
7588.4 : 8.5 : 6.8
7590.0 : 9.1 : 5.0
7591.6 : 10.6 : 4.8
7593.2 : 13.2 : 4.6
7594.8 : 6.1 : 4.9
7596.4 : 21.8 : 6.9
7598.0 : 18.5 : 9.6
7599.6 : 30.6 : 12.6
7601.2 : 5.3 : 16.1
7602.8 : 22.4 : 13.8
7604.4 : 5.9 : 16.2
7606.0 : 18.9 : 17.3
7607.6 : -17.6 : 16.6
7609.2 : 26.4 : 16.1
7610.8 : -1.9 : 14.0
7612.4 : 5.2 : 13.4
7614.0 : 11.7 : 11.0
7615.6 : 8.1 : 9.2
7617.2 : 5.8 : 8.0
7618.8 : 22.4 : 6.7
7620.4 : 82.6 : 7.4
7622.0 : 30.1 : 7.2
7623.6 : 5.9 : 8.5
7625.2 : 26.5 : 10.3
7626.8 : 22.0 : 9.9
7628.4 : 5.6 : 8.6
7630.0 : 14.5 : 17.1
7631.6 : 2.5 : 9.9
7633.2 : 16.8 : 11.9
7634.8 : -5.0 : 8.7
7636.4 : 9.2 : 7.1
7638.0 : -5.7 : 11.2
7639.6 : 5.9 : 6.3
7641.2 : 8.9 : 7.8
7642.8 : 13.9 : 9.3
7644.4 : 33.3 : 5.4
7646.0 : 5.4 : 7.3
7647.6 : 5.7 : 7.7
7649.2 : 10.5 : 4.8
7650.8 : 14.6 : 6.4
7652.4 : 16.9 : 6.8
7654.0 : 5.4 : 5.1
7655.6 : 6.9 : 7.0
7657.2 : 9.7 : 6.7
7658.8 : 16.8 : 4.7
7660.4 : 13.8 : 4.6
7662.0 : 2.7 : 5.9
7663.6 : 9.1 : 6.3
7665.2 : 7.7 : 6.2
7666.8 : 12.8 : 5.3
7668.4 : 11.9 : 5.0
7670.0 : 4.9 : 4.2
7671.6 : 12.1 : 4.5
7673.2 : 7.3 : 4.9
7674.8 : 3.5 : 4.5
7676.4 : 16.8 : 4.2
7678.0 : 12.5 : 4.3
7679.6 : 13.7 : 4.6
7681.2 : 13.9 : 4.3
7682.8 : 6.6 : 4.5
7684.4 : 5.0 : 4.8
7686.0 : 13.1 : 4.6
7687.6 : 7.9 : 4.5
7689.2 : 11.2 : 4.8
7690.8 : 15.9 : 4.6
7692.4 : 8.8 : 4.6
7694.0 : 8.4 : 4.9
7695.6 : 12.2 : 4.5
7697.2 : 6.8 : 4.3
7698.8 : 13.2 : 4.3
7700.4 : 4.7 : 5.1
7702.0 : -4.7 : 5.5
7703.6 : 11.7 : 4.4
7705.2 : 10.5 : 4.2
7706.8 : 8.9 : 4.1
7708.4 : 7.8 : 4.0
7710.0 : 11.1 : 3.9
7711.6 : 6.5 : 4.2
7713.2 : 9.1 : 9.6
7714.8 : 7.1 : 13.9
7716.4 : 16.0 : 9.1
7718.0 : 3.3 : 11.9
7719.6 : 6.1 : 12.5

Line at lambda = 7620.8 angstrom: H-alpha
